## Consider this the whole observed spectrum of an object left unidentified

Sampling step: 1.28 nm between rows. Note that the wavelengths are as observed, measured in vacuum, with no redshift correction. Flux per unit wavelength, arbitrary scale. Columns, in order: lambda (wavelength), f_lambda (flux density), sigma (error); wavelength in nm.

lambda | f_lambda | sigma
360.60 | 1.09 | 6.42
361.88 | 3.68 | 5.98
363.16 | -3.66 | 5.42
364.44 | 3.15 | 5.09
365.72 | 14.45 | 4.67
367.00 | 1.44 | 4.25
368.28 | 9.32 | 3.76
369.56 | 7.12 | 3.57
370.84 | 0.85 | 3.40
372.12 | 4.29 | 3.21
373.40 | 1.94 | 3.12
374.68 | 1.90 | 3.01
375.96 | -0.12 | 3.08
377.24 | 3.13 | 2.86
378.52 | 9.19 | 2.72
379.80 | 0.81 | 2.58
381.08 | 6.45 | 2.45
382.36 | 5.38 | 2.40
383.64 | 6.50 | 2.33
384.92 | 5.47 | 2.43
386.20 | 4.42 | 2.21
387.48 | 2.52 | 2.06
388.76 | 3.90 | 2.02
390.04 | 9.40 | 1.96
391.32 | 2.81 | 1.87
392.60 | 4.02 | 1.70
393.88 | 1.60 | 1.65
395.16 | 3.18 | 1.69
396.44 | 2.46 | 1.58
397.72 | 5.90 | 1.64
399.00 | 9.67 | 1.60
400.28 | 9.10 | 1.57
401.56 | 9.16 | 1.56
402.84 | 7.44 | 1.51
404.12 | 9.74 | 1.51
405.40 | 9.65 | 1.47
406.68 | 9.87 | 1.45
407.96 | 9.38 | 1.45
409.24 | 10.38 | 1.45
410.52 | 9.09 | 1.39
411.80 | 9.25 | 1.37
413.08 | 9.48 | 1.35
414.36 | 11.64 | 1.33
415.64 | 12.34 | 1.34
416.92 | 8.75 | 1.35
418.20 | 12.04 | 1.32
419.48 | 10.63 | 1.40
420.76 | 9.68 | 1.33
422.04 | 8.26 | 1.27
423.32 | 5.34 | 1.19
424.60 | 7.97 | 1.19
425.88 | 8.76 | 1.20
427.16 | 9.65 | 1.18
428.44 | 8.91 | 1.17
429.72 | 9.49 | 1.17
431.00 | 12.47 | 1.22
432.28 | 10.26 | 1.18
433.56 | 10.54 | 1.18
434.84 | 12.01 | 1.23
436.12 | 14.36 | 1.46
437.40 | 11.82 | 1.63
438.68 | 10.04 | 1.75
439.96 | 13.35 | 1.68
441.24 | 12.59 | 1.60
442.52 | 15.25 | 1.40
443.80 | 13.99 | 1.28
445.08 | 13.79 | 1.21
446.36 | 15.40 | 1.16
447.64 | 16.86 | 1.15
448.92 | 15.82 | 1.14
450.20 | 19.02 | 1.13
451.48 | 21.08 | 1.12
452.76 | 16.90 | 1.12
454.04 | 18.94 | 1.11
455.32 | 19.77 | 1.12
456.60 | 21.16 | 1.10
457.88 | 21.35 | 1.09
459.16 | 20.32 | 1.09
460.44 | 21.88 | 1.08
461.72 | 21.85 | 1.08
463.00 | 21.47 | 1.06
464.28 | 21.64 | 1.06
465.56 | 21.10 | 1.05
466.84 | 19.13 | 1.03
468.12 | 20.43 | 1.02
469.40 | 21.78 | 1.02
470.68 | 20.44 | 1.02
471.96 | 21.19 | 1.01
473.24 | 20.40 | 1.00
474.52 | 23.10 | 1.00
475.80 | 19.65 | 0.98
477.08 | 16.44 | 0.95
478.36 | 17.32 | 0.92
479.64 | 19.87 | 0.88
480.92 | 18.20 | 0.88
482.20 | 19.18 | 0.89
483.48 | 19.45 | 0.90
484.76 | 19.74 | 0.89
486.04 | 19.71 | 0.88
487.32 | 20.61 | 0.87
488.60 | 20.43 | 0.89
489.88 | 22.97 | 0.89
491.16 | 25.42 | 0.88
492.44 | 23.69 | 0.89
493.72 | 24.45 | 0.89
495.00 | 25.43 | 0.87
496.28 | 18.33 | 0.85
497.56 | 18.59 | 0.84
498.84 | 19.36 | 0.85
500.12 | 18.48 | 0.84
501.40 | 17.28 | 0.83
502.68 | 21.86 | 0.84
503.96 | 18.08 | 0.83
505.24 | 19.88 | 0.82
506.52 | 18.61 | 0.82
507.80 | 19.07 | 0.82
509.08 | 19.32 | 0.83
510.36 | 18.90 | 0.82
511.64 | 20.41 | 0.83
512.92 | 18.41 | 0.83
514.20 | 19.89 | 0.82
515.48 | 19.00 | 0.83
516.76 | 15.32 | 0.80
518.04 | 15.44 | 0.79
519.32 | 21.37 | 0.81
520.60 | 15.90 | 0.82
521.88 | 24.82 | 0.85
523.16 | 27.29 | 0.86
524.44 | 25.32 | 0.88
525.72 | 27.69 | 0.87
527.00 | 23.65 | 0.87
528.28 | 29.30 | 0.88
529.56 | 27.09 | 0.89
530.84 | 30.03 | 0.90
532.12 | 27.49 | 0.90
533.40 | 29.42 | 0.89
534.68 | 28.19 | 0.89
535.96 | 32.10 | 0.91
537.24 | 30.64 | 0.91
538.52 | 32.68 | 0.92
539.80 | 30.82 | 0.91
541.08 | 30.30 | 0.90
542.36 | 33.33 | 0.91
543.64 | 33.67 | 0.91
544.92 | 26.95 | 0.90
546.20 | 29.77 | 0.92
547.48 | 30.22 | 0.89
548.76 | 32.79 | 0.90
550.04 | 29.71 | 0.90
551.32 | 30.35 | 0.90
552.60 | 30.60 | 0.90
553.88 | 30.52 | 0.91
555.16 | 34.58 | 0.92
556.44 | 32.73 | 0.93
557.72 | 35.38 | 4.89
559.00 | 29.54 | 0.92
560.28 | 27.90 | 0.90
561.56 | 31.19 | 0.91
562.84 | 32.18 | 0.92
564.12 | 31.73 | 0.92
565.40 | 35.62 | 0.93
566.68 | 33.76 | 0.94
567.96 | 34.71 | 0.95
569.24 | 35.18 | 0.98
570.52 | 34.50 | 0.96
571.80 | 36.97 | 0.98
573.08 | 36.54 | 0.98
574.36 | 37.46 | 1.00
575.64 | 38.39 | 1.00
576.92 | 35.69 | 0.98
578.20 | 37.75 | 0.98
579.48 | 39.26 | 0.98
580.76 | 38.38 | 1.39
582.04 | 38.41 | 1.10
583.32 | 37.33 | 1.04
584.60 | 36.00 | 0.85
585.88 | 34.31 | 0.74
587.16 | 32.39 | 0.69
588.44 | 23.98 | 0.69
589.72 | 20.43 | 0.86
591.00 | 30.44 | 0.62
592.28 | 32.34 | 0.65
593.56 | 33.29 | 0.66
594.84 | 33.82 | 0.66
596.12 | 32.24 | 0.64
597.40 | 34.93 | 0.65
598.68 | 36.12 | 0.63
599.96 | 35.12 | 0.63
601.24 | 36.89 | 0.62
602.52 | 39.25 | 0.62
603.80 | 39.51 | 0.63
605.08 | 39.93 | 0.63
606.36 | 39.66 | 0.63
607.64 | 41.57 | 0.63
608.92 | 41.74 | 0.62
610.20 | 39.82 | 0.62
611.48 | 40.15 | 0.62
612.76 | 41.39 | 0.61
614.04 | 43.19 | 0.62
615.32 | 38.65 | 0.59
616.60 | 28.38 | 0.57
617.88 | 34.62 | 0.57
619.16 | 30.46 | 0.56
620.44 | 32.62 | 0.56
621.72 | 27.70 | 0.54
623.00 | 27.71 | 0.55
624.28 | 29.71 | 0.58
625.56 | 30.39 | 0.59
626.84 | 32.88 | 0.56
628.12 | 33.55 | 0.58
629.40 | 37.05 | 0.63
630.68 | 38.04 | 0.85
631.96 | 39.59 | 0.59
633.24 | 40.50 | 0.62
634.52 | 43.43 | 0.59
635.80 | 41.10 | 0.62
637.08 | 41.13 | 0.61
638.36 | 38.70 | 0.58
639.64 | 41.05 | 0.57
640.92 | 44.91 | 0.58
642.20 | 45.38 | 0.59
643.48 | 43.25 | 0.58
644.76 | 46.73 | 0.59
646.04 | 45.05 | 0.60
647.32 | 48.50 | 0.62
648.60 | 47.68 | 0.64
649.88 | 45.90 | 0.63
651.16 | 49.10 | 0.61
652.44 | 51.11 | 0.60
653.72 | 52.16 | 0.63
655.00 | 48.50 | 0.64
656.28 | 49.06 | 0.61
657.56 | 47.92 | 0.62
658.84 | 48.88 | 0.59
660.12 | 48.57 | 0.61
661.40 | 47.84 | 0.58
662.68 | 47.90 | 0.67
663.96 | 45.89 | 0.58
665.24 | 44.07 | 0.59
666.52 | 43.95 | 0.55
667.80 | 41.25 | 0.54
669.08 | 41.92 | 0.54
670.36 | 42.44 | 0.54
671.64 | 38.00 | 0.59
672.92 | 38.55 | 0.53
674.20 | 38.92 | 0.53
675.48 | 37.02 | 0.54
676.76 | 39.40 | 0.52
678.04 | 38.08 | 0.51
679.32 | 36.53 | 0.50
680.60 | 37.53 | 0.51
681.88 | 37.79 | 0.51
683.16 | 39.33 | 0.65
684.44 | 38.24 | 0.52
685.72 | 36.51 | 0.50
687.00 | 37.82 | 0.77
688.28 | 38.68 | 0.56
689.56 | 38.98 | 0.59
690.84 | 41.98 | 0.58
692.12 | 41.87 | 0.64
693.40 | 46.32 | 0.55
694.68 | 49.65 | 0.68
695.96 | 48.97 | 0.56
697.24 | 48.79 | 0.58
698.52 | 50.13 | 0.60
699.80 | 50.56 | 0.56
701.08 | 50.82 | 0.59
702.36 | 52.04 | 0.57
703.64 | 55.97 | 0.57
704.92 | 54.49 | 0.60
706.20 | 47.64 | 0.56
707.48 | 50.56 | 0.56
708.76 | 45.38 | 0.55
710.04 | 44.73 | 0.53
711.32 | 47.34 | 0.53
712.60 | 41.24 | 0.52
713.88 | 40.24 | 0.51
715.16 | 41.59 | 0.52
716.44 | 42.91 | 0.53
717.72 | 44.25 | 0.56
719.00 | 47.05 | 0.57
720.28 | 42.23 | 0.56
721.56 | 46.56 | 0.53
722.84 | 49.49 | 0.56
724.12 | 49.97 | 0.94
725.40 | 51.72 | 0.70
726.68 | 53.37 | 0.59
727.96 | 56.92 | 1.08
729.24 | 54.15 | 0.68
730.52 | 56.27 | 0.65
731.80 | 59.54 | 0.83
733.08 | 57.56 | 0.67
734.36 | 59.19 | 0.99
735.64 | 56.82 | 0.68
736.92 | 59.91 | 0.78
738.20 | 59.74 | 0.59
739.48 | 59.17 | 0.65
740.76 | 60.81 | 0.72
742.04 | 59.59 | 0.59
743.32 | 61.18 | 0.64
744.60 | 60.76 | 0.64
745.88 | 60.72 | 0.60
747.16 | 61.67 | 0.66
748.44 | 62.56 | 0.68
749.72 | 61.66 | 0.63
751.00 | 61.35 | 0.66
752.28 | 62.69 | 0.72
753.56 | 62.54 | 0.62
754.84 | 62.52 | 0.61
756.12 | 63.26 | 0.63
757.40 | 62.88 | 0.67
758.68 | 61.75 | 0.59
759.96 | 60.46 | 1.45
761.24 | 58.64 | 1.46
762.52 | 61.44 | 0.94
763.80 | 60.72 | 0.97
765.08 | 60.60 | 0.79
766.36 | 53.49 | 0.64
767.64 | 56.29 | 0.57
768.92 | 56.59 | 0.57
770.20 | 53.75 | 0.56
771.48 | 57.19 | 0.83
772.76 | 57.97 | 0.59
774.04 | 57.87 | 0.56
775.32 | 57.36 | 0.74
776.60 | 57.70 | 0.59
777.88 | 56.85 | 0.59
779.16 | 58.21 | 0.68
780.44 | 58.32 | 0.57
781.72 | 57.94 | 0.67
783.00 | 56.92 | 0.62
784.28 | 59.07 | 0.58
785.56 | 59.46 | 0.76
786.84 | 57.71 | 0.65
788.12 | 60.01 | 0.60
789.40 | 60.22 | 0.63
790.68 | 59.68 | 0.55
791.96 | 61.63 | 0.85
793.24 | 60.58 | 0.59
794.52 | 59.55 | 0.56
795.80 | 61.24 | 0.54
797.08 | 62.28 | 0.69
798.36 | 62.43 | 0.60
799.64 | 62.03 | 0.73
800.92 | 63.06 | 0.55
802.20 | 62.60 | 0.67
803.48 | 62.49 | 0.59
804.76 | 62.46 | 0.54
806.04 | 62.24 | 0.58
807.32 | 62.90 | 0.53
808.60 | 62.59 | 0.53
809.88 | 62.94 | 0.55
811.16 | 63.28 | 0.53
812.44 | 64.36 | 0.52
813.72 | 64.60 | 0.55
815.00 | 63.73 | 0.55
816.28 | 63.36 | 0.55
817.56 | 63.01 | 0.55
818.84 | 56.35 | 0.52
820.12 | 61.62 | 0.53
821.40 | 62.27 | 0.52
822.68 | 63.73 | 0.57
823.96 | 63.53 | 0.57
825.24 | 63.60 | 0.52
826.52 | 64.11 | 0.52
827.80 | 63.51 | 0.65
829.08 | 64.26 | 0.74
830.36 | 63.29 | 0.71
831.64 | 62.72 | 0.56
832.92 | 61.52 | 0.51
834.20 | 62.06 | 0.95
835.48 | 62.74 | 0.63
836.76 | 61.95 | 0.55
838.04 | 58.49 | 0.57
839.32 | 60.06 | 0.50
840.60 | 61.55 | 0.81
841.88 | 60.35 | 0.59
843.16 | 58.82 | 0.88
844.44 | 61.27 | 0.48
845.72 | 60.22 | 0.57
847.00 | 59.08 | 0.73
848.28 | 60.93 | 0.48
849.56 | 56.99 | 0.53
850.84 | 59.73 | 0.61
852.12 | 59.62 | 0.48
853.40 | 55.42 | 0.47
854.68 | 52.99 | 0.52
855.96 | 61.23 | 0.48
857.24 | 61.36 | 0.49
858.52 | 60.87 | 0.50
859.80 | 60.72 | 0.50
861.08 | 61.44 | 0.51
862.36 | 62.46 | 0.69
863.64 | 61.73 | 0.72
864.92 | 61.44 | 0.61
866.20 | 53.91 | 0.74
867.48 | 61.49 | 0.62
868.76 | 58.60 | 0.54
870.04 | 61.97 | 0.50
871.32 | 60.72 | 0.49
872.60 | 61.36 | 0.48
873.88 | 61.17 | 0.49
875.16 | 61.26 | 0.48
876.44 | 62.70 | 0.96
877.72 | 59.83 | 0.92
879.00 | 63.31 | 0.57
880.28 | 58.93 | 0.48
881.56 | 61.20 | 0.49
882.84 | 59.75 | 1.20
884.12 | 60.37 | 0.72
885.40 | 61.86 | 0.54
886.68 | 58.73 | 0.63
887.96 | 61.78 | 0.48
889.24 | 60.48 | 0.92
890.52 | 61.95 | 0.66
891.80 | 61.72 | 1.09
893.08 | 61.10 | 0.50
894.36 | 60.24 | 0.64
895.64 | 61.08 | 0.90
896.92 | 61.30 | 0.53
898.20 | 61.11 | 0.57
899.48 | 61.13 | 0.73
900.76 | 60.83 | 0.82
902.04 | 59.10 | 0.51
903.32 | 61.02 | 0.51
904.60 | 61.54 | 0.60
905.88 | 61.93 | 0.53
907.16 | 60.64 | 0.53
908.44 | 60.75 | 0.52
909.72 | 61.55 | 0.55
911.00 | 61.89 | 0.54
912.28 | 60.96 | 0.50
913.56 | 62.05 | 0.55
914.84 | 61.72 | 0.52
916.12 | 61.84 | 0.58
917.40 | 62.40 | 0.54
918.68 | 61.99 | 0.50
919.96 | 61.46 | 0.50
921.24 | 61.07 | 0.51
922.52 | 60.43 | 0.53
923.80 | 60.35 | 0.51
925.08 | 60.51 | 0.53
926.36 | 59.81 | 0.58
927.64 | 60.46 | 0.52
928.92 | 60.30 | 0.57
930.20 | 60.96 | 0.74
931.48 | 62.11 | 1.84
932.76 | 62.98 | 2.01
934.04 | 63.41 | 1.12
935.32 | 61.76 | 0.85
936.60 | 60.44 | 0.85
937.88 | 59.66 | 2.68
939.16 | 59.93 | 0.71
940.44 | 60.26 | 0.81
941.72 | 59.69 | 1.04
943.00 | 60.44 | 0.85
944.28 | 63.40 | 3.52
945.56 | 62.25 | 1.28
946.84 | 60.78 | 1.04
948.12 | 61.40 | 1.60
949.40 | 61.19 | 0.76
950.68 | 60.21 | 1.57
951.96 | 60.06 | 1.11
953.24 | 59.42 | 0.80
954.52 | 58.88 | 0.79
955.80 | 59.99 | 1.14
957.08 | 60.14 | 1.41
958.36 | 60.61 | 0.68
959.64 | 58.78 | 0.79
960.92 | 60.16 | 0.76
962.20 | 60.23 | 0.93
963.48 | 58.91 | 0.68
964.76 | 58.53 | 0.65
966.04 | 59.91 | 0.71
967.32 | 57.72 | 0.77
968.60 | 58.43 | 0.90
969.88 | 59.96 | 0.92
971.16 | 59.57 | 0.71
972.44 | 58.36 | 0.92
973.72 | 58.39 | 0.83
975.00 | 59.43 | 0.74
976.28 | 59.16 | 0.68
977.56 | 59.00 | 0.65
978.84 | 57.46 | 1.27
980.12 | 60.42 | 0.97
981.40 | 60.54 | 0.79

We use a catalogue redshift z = 0.00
